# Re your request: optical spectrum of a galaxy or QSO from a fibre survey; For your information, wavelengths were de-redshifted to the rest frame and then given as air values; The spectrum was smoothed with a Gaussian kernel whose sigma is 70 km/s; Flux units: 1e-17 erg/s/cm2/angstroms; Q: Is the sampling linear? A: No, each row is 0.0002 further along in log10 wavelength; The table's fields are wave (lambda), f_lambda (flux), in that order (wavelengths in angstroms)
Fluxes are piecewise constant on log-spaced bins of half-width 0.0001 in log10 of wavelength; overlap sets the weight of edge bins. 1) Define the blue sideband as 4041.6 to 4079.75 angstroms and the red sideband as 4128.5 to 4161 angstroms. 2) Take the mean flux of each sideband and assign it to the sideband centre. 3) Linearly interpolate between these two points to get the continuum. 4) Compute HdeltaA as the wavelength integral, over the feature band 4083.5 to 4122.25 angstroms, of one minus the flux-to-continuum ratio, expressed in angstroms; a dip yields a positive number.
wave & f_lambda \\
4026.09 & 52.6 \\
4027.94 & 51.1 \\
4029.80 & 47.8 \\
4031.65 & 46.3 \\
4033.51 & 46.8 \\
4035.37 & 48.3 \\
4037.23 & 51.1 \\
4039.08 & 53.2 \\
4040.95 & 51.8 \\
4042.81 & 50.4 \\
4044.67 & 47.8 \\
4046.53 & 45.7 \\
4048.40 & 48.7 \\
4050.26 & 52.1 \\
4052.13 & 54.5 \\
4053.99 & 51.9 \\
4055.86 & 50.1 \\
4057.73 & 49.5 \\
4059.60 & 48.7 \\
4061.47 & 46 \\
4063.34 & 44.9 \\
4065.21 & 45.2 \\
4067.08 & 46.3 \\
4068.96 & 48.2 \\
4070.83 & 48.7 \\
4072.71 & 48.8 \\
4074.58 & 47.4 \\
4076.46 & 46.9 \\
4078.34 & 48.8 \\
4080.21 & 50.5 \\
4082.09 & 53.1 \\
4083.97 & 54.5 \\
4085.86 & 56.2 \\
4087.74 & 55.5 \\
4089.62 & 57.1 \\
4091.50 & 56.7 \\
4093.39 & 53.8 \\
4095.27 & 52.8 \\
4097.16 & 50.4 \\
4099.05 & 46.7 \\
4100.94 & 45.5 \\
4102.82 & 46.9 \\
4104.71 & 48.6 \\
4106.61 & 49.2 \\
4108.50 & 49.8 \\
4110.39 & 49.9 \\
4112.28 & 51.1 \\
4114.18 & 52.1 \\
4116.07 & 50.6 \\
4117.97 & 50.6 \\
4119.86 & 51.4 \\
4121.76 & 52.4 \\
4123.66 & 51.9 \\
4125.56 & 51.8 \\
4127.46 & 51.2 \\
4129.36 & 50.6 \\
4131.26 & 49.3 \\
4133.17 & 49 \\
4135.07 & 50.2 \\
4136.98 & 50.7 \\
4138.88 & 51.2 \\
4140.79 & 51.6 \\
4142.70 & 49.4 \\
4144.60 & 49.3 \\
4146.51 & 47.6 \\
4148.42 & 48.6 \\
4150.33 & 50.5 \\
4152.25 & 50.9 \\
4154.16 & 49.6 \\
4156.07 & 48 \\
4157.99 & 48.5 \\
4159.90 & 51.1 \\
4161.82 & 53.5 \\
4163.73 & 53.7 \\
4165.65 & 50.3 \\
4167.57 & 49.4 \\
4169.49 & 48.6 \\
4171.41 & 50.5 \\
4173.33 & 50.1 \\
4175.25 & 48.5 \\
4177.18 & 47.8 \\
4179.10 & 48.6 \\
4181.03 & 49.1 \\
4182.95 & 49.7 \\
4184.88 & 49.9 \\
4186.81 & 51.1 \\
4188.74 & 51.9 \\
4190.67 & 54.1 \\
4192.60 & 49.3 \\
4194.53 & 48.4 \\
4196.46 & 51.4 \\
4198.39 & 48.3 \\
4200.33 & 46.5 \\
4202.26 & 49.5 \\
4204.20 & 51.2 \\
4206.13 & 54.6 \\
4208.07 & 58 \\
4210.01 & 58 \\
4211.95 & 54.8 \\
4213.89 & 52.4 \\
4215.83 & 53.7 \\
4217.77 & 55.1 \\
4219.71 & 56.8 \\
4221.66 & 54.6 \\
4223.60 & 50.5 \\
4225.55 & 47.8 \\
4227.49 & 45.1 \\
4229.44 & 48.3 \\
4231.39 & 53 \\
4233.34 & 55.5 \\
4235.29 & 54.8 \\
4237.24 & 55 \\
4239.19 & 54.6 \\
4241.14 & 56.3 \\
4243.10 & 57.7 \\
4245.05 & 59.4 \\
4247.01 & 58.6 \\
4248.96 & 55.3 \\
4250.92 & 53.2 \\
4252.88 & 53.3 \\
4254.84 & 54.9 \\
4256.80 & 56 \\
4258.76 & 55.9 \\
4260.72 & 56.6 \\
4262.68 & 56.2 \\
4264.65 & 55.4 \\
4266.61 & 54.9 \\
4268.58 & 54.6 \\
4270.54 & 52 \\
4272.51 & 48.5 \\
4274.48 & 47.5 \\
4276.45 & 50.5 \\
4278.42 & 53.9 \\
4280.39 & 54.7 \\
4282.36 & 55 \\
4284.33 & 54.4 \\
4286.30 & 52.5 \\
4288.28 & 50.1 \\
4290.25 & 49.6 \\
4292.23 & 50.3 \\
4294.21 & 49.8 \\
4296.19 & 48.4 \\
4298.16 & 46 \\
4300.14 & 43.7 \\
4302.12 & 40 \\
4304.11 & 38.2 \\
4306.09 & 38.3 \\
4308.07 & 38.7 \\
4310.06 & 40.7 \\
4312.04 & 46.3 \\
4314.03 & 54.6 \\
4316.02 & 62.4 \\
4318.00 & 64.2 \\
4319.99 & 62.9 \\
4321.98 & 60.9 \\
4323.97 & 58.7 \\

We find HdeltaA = -1.8 angstroms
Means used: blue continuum 48.6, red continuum 49.8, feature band 51.5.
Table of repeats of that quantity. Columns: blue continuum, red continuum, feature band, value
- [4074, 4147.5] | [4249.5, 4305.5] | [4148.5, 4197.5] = 0.8 angstroms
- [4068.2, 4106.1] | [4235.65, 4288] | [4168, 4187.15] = 1.2 angstroms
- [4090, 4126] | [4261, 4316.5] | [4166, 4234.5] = -1.5 angstroms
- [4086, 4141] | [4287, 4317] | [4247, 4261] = -2.2 angstroms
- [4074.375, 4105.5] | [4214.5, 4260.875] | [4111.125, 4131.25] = 0.3 angstroms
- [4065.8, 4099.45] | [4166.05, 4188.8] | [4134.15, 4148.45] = 0.1 angstroms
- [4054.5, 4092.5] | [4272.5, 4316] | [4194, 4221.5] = -2.2 angstroms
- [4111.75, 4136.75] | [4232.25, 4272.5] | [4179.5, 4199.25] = 1.1 angstroms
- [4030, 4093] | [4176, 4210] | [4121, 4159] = 0.3 angstroms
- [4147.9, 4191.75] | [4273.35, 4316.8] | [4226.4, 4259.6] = -3.6 angstroms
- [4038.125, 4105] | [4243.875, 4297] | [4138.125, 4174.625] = 1.0 angstroms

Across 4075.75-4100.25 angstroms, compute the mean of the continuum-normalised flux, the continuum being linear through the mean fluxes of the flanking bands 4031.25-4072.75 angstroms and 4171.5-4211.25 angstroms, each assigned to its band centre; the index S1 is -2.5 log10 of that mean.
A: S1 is -0.07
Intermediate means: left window 48.9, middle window 52.5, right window 50.8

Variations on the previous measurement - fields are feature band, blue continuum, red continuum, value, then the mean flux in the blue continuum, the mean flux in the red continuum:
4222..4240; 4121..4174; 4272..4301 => -0.029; 50.3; 50.4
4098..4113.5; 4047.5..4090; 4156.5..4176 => 0.037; 50.1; 50.4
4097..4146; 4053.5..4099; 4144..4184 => 0.000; 50.4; 49.7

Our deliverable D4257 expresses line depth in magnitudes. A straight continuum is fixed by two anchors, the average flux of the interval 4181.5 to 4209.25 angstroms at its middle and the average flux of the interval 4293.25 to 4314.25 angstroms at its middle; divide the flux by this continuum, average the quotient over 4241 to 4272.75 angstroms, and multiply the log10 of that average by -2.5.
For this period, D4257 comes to -0.18 mag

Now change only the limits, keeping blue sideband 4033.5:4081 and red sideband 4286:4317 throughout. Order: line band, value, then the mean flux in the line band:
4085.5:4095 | -0.146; 55.7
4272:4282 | -0.098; 51.4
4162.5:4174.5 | -0.057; 50.5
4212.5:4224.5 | -0.138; 53.9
